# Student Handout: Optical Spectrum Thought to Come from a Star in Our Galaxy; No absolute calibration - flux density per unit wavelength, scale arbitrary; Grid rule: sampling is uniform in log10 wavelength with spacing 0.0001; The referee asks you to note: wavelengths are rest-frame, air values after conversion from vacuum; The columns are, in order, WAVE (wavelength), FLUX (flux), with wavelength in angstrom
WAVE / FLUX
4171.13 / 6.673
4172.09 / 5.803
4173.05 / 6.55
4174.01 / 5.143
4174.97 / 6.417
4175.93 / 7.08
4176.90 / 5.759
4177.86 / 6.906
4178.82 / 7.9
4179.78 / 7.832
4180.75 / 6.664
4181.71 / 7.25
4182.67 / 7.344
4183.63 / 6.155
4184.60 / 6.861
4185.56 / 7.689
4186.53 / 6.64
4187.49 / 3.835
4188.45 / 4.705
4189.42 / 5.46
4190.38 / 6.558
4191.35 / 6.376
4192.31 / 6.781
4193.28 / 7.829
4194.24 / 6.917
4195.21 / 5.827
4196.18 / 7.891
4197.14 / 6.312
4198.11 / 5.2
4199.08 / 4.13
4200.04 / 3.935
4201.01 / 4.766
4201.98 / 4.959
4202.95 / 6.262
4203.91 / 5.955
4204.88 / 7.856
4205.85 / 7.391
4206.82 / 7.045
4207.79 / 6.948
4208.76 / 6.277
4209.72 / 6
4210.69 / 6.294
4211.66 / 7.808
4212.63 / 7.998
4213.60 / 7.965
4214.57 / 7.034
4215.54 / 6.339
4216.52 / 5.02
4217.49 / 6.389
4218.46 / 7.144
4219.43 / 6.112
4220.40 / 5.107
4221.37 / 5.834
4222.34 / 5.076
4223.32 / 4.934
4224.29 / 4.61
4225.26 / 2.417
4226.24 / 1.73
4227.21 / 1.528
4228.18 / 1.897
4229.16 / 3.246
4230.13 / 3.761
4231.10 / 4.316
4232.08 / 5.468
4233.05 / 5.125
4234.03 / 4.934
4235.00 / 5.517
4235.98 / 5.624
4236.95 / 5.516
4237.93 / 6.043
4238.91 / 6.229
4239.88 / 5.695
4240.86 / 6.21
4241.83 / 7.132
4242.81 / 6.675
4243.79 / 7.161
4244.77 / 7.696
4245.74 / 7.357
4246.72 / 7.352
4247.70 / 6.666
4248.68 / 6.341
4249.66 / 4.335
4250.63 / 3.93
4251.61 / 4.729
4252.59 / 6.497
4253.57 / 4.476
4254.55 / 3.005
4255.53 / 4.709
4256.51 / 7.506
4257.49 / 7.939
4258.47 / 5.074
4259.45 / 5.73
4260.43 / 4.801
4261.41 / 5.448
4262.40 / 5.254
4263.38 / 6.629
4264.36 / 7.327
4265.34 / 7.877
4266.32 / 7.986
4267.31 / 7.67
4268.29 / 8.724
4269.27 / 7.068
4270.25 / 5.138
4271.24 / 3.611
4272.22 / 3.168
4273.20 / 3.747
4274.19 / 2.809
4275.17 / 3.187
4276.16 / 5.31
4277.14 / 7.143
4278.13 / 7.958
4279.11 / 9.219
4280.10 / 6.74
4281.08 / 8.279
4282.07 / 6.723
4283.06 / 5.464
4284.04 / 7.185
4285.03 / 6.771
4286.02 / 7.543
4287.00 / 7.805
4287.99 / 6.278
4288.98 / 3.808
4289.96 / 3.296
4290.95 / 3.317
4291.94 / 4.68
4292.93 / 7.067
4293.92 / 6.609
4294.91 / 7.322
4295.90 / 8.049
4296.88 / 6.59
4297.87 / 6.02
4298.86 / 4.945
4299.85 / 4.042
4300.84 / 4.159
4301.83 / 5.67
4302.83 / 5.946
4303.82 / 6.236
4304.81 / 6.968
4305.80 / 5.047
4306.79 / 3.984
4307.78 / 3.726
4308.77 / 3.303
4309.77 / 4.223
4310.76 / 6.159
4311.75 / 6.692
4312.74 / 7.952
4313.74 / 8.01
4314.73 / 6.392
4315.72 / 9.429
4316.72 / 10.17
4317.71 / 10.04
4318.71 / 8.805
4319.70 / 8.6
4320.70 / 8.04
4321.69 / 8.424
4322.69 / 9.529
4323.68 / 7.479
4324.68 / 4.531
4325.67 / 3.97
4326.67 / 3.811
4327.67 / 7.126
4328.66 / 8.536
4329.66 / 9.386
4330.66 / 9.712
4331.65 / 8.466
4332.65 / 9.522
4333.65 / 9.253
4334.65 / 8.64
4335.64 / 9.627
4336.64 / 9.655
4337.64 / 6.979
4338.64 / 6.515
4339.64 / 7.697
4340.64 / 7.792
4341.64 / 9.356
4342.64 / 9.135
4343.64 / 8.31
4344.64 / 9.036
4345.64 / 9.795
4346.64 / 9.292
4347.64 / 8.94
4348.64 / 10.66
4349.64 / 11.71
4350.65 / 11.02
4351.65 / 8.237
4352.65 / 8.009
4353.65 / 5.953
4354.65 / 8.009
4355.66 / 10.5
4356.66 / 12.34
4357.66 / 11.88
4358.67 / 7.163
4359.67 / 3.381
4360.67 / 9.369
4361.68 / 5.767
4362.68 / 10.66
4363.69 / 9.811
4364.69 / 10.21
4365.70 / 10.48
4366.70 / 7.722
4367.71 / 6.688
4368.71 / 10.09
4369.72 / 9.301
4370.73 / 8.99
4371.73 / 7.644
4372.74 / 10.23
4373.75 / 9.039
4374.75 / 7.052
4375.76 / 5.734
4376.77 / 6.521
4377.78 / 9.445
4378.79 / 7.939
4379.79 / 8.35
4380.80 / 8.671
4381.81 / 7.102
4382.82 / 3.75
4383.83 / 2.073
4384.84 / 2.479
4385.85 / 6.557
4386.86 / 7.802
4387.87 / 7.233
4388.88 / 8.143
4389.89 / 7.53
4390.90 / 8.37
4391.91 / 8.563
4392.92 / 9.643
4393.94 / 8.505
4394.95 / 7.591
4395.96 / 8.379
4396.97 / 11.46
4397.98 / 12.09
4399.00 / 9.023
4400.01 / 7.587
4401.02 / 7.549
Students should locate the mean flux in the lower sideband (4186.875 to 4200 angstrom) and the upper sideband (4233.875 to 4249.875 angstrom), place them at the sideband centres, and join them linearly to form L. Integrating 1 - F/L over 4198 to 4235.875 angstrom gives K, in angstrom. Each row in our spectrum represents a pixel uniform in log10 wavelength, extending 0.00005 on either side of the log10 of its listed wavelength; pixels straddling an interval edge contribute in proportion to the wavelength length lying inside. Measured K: 4.41 angstrom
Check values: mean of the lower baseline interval 5.93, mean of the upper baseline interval 6.32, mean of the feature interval 5.4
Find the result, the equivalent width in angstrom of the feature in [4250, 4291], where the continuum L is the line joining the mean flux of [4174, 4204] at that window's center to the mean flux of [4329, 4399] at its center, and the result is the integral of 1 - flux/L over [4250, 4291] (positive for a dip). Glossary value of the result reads 7.76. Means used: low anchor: 6.25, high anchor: 8.45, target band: 5.9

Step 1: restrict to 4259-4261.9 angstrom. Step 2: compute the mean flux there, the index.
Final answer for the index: 5.32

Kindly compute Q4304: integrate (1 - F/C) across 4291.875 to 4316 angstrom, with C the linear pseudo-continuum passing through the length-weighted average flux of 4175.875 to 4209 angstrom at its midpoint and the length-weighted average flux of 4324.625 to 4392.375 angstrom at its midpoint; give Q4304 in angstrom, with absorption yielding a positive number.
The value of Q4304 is 5.1 angstrom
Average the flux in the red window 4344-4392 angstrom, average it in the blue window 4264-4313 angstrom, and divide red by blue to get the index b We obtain 1.39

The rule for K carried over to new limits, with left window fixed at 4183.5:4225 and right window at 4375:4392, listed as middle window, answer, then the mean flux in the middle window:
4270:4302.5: 3.6 angstrom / 5.75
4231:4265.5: 2.3 angstrom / 5.9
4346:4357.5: -5.0 angstrom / 9.59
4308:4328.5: -1.7 angstrom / 7.11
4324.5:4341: -2.9 angstrom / 7.78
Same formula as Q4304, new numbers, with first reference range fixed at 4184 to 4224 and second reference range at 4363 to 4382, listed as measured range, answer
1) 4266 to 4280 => 2.4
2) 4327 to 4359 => -3.4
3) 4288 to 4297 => 2.2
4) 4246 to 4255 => 2.0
